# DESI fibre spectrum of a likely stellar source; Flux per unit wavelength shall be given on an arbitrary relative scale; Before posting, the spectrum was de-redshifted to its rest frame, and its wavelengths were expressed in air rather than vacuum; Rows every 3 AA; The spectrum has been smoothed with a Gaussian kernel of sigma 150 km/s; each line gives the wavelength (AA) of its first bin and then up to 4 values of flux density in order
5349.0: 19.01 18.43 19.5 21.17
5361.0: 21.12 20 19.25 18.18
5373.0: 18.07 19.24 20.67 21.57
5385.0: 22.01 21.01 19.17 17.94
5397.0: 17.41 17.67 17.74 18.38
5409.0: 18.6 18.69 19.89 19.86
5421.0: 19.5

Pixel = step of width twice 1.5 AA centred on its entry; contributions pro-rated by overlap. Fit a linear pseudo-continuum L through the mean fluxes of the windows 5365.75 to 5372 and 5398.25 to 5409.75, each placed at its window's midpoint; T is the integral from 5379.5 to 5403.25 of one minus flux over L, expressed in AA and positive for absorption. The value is -1.5 AA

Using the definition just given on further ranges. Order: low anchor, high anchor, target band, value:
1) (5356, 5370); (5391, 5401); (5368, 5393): -1.35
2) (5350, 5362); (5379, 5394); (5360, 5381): 0.78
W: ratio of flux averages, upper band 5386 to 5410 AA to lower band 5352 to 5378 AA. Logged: 1.0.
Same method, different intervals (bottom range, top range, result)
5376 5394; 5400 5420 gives 0.92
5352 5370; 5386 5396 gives 0.98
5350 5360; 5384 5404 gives 0.96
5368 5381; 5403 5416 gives 0.98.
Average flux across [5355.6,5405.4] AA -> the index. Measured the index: 19.5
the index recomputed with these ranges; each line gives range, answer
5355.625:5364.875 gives 20.7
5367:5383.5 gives 19.5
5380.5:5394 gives 20.6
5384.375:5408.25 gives 18.8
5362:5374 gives 19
